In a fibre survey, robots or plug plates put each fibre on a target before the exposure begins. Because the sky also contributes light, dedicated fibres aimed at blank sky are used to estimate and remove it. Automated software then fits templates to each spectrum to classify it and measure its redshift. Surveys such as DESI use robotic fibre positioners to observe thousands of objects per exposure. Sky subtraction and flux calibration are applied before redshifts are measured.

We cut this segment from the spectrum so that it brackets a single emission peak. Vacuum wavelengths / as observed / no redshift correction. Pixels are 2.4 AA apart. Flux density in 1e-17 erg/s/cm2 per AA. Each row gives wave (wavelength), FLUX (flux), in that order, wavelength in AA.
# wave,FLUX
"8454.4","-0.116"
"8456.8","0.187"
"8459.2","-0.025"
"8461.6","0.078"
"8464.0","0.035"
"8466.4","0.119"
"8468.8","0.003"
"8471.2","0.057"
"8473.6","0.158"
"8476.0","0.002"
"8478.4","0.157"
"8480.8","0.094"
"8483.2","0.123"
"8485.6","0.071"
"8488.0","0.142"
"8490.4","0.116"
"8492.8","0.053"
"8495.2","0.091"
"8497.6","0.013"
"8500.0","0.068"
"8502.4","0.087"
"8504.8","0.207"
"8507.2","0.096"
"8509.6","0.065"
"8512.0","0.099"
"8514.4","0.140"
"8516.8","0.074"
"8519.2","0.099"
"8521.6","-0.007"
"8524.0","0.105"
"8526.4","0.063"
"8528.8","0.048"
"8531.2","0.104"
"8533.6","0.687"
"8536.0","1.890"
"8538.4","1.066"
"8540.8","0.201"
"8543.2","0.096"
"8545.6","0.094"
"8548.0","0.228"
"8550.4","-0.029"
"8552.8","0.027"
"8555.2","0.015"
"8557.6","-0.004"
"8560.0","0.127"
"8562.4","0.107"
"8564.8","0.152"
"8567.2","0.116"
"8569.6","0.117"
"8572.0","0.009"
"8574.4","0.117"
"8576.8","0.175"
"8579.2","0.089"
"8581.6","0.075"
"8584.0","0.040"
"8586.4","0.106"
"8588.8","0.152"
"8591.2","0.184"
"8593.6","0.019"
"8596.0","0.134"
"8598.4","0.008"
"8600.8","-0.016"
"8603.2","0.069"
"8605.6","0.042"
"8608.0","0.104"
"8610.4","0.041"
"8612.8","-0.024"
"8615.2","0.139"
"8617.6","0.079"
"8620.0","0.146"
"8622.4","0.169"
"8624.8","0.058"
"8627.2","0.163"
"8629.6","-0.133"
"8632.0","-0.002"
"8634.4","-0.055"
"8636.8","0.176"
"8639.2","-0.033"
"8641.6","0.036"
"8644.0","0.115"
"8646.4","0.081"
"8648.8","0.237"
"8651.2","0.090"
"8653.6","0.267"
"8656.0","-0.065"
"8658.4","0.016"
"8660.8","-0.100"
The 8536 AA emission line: Hbeta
